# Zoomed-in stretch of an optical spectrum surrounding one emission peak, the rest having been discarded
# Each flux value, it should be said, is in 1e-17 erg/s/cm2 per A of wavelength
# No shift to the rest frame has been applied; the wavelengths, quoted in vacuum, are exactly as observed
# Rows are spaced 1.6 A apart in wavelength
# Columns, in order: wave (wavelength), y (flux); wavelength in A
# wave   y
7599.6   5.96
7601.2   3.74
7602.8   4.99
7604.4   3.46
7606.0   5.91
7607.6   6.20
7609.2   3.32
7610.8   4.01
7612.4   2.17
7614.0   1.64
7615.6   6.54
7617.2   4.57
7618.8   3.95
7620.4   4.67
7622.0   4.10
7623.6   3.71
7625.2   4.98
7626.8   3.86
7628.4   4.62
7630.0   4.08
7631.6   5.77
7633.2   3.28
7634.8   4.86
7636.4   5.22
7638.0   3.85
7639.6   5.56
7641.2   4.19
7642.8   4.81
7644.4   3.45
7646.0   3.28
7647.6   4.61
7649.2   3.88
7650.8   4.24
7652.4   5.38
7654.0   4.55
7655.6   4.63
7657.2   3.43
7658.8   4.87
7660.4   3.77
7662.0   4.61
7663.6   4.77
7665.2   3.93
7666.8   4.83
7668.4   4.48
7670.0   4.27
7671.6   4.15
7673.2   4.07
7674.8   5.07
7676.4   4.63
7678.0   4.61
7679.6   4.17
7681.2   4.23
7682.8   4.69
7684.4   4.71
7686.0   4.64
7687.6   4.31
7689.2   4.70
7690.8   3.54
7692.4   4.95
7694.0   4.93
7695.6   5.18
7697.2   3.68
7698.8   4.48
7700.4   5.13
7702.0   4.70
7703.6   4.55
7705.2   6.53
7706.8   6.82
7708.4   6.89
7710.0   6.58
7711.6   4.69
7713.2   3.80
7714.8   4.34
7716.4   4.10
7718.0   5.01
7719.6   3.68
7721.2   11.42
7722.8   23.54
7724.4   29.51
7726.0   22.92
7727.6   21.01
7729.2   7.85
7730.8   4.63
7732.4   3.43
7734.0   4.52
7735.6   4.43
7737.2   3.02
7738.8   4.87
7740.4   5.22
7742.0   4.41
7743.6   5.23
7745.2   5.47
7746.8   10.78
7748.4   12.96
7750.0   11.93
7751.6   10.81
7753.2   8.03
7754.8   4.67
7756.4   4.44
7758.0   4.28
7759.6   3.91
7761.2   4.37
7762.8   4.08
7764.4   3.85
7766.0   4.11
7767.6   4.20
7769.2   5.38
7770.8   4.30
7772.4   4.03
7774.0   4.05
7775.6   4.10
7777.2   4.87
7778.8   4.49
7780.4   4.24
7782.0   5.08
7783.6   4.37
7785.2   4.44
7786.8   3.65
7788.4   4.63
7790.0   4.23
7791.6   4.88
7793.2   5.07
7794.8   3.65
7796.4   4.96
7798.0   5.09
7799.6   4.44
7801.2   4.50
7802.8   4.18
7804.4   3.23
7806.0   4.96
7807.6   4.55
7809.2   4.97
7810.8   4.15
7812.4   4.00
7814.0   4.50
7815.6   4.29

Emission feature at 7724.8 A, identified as H-alpha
